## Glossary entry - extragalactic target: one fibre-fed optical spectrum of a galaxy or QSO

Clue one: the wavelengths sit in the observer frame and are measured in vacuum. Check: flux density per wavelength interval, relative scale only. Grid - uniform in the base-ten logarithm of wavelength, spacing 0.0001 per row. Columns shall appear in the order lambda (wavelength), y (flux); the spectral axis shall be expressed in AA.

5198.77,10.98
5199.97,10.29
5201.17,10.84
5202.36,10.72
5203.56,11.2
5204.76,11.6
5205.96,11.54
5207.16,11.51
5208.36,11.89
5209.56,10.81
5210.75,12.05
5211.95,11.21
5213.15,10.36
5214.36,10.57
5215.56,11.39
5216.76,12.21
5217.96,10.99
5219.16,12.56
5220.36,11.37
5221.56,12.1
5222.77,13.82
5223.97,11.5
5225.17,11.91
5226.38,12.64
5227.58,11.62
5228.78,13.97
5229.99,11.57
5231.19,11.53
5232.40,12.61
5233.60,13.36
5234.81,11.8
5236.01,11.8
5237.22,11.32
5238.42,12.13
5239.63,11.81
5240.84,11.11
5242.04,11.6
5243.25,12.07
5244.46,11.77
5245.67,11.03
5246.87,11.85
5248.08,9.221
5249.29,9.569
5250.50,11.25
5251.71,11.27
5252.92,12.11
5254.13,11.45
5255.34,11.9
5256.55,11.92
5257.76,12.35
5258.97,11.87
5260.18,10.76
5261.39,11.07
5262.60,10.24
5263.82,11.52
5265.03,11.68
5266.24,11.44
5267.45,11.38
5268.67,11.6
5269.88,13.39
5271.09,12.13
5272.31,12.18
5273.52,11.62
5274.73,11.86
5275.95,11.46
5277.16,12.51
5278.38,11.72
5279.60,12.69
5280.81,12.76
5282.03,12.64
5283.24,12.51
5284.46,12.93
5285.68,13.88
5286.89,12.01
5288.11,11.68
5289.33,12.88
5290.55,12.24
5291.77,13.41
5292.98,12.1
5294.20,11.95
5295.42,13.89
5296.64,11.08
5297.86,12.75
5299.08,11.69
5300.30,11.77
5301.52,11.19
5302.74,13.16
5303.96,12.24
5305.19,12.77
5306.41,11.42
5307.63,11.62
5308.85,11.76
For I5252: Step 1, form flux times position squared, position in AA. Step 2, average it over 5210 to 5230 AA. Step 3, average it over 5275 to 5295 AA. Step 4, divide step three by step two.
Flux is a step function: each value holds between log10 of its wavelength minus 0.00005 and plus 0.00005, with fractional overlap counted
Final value 1.1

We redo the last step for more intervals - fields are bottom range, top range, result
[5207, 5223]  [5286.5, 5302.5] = 1.09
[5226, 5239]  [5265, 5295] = 1.02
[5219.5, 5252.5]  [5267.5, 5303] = 1.07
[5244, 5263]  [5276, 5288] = 1.13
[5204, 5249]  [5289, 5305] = 1.08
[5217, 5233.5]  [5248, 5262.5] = 0.93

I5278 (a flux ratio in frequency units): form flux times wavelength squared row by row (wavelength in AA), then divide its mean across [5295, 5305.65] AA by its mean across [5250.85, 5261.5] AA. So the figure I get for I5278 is 1.1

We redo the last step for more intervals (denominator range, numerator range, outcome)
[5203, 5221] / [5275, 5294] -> 1.12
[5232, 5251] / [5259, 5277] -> 1.02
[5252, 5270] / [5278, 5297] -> 1.09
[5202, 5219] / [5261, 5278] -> 1.06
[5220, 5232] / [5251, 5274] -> 0.97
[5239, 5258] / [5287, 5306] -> 1.10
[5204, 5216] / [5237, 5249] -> 1.02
